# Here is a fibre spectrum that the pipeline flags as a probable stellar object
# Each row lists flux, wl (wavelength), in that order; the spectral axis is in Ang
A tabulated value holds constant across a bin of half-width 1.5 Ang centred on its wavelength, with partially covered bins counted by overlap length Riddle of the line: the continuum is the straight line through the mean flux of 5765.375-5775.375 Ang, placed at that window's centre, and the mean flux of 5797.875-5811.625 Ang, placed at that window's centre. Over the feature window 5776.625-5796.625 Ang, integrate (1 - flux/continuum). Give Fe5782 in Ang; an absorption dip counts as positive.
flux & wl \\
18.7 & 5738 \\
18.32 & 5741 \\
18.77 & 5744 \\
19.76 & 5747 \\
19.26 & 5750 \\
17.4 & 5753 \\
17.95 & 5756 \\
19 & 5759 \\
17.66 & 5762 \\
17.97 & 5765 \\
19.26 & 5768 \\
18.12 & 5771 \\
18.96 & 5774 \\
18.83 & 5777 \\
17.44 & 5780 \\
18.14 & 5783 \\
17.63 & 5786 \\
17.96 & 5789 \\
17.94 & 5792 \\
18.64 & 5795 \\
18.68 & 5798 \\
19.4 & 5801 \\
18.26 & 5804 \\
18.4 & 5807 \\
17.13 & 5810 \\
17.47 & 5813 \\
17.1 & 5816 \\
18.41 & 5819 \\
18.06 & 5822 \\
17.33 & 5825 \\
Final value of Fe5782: 0.5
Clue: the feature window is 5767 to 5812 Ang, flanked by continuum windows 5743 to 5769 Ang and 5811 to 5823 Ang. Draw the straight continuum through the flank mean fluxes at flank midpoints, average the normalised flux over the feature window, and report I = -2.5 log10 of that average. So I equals -0.01 mag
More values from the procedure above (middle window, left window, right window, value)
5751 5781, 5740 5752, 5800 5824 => 0.023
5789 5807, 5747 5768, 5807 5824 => -0.037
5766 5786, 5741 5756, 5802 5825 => -0.004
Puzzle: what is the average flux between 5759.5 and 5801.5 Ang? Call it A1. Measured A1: 18.3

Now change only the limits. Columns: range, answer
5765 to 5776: 18.7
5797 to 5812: 18.3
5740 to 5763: 18.5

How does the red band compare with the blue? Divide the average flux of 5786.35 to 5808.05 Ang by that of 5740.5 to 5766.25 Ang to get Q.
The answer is 1.00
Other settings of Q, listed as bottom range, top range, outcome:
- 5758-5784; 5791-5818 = 0.99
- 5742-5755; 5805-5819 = 0.94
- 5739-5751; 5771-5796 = 0.96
